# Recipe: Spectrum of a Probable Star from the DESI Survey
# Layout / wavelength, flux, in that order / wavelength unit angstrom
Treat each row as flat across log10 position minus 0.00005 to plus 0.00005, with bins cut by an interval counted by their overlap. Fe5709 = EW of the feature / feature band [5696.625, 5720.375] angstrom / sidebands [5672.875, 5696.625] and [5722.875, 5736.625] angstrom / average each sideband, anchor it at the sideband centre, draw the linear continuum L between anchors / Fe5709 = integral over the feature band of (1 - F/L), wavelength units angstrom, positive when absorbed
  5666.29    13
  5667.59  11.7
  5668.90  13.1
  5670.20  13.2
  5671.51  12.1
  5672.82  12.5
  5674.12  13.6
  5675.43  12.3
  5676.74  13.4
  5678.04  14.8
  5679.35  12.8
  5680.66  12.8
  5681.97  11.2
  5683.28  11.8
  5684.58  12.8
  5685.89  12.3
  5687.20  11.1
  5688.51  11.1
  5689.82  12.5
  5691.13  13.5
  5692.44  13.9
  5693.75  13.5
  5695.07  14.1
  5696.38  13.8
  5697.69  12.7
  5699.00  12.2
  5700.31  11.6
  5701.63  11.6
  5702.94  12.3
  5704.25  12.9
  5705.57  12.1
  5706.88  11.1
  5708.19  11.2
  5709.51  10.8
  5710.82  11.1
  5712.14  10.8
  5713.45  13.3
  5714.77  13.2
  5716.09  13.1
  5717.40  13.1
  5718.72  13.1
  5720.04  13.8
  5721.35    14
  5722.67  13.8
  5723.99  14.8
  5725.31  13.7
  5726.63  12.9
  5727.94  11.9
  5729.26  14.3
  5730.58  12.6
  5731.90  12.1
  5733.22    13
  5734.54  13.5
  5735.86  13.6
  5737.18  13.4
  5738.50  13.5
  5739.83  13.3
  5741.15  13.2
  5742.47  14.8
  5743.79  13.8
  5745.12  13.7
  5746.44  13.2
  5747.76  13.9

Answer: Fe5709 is 1.5 angstrom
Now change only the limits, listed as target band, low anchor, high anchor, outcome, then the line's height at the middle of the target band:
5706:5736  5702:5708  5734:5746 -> -0.1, 12.8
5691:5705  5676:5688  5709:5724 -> -0.2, 12.7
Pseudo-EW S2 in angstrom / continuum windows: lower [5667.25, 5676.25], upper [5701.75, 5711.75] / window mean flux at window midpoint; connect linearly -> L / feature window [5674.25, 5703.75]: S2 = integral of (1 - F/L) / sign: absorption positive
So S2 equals -1.2 angstrom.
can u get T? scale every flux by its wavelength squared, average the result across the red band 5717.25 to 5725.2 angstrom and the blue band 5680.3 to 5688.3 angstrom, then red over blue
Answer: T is 1.17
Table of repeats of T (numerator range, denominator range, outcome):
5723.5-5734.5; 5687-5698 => 1.03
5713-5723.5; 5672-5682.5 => 1.05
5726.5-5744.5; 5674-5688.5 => 1.08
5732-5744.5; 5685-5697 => 1.07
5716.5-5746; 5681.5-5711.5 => 1.11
